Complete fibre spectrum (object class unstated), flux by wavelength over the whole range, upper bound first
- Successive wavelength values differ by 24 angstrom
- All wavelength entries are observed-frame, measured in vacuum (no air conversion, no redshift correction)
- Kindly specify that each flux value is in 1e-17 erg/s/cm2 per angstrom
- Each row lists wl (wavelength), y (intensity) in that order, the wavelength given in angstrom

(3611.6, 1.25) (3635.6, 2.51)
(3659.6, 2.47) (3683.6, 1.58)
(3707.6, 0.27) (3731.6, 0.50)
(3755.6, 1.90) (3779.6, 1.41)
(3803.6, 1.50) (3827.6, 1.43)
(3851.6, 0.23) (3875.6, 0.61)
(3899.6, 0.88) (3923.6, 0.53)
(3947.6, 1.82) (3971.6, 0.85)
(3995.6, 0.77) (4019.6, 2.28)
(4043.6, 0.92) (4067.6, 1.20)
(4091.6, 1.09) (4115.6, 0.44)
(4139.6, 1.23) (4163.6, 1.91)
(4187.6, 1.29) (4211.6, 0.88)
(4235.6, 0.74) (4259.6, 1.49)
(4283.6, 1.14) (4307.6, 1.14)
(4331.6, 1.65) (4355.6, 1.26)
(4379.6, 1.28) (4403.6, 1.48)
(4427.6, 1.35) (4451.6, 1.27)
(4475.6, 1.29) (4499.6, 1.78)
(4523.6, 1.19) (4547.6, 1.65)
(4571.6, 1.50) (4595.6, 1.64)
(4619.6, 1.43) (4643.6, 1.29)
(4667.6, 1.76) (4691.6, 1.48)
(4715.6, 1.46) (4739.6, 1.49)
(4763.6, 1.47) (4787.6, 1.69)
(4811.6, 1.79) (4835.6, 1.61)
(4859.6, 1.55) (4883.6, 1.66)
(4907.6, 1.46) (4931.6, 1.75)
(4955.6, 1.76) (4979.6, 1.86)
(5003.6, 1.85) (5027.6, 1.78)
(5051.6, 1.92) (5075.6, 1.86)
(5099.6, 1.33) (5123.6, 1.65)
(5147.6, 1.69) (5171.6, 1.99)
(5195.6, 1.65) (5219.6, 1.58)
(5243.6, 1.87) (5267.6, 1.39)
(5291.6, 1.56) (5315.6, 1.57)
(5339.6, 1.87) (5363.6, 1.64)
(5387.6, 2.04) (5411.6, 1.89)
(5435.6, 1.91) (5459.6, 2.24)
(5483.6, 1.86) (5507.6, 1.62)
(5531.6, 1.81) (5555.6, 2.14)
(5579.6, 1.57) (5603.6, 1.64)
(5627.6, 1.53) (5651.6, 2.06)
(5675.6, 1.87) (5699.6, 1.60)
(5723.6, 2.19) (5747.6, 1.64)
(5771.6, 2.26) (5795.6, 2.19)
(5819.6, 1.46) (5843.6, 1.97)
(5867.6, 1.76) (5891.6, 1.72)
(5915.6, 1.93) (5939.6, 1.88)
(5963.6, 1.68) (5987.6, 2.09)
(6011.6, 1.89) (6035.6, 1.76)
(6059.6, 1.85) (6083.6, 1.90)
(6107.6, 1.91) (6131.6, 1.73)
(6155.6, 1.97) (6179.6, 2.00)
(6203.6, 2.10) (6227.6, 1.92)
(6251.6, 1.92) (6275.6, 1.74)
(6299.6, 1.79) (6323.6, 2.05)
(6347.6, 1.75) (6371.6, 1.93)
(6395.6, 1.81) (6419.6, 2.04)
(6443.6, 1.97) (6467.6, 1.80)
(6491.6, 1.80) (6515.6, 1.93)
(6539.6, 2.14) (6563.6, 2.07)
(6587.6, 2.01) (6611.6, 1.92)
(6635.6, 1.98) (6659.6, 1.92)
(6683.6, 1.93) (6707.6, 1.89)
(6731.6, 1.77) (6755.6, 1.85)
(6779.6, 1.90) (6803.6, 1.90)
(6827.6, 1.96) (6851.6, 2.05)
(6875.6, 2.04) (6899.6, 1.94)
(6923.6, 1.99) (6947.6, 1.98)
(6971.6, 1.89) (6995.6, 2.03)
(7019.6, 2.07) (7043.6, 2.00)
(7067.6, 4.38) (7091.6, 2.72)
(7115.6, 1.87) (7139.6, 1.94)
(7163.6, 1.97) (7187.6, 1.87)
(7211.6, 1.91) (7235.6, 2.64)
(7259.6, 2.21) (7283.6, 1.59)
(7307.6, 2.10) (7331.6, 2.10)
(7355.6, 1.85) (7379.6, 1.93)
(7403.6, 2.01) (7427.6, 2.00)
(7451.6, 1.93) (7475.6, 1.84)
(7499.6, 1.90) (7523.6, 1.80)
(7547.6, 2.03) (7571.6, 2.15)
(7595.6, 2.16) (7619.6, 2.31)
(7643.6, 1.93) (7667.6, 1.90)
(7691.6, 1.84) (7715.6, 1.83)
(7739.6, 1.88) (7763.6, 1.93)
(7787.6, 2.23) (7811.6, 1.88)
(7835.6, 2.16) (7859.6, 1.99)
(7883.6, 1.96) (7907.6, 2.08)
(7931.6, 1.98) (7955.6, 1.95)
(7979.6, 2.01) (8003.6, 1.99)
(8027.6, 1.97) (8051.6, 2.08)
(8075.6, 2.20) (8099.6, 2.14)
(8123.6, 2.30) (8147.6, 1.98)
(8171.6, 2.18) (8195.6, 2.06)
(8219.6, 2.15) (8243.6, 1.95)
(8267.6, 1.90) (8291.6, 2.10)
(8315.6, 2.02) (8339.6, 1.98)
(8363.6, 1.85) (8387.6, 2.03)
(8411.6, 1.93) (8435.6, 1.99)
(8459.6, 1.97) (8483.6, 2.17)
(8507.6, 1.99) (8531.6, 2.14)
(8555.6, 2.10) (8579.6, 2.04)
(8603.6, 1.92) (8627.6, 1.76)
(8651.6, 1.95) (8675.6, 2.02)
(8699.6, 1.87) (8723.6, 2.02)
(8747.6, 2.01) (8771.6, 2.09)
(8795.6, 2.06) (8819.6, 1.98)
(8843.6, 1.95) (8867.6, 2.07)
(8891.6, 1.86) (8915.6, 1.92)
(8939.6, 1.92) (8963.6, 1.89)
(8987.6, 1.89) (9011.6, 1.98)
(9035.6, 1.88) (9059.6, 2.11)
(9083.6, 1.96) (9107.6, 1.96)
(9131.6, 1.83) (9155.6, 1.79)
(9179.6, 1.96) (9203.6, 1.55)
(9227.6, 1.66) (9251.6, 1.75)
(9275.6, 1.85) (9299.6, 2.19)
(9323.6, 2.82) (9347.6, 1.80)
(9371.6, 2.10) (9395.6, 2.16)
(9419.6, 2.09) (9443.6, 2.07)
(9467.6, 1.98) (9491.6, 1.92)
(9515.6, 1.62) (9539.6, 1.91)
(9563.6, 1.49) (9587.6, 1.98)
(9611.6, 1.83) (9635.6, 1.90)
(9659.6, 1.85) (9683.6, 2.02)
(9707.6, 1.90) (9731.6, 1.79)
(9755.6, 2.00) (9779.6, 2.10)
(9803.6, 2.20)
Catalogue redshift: 0.08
